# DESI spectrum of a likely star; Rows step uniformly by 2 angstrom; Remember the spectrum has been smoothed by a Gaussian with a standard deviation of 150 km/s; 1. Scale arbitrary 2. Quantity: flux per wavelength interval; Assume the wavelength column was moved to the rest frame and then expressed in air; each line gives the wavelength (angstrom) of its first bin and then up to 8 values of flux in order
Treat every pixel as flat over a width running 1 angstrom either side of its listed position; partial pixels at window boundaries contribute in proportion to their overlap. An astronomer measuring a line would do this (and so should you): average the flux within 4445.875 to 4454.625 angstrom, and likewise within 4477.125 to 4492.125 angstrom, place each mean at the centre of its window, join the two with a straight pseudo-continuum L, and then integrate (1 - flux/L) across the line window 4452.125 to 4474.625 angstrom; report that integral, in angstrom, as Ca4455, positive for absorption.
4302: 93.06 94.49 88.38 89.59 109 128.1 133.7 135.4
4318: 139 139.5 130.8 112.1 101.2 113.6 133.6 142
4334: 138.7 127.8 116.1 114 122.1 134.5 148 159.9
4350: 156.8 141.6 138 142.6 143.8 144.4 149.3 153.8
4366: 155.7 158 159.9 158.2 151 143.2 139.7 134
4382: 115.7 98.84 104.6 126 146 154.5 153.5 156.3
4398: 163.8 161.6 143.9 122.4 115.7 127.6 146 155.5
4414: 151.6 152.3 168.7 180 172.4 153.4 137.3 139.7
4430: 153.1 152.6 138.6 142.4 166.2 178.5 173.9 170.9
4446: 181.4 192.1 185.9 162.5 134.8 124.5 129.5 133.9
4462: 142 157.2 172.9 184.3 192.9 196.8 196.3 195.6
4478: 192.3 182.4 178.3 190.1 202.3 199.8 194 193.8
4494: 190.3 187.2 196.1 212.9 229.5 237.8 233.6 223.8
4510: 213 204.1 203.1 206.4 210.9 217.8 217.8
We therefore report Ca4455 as 2.5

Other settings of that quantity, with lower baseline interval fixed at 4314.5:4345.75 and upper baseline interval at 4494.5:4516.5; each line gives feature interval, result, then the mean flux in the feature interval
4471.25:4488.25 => 0.69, 192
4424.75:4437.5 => 2.29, 145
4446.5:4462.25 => 2.99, 152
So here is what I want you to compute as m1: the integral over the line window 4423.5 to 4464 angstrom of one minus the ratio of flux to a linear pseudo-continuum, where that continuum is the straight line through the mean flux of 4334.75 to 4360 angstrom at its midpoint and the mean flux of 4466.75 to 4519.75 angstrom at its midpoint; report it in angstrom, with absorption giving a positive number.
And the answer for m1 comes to 5.7 angstrom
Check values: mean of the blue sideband 137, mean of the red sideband 202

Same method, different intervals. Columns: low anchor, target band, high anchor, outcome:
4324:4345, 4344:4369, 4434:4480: -3.2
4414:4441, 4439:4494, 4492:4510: 3.1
